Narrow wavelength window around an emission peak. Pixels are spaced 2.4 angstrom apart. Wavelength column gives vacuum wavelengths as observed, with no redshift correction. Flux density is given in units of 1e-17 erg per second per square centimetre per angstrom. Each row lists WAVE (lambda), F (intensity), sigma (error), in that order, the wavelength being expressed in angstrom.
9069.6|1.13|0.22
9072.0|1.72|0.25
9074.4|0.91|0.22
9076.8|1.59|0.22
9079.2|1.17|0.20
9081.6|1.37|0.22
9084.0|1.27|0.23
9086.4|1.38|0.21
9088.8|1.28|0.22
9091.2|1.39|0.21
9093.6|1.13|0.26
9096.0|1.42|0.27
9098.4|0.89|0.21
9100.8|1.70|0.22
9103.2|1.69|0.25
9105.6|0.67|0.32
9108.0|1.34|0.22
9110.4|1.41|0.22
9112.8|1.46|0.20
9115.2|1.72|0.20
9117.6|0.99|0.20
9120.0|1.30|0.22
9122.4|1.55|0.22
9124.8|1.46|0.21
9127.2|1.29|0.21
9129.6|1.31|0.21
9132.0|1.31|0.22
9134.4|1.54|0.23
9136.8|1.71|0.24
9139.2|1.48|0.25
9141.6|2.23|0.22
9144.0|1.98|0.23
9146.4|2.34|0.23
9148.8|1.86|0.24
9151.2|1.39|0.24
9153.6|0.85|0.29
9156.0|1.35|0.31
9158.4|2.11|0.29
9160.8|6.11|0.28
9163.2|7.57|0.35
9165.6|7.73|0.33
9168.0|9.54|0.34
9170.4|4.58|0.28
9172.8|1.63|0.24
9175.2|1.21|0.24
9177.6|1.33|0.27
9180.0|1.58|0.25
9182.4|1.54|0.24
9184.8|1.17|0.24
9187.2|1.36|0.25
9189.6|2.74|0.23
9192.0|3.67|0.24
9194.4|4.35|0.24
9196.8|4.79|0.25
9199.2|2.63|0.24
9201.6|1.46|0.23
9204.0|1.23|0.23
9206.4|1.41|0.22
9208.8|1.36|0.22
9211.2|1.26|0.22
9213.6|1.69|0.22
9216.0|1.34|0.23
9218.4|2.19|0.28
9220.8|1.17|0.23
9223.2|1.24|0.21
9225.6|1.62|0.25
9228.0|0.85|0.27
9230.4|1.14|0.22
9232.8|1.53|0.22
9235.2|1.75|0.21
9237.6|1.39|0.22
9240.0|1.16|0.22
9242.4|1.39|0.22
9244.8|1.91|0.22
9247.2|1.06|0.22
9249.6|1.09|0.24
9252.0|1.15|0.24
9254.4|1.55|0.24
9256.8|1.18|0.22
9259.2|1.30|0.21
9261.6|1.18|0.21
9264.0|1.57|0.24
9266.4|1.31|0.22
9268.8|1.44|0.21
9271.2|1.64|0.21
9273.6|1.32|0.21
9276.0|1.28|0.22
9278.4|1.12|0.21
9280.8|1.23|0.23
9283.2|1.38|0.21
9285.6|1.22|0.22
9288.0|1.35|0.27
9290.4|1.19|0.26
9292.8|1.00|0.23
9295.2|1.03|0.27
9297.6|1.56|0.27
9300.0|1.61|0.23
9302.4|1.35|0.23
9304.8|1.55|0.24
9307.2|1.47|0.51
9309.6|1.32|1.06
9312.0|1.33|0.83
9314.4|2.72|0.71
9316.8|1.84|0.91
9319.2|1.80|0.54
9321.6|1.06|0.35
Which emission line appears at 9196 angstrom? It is [N II]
